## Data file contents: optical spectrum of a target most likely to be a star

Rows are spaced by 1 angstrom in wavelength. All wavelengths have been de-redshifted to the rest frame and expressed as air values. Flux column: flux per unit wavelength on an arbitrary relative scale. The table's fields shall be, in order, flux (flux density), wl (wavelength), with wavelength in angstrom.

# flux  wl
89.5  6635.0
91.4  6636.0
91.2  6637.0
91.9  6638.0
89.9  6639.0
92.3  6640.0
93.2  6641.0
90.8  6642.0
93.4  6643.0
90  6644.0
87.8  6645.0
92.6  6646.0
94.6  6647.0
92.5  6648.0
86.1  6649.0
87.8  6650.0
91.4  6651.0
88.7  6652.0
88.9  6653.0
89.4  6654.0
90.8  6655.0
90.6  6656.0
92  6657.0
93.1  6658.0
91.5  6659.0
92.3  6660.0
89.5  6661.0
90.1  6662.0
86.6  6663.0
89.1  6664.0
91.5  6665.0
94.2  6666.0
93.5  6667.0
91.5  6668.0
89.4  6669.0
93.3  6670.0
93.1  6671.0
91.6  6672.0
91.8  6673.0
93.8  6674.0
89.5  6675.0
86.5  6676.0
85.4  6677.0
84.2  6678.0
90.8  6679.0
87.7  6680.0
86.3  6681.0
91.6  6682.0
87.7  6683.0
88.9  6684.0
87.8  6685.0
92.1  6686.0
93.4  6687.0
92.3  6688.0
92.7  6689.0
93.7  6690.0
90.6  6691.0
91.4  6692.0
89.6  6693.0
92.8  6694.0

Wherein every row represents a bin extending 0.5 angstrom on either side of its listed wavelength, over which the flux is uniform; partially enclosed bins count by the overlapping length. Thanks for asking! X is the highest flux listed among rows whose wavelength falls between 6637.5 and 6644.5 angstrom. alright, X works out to 93.4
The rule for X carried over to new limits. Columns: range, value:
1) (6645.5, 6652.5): 94.6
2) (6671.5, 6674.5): 93.8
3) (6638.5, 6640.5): 92.3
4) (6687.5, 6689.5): 92.7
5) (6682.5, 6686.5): 92.1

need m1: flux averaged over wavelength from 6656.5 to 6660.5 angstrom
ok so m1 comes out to 92.2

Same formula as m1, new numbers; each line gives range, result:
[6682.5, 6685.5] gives 88.1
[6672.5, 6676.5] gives 90.4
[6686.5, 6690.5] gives 93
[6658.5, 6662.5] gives 90.8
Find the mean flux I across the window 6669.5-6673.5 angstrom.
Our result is 92.5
